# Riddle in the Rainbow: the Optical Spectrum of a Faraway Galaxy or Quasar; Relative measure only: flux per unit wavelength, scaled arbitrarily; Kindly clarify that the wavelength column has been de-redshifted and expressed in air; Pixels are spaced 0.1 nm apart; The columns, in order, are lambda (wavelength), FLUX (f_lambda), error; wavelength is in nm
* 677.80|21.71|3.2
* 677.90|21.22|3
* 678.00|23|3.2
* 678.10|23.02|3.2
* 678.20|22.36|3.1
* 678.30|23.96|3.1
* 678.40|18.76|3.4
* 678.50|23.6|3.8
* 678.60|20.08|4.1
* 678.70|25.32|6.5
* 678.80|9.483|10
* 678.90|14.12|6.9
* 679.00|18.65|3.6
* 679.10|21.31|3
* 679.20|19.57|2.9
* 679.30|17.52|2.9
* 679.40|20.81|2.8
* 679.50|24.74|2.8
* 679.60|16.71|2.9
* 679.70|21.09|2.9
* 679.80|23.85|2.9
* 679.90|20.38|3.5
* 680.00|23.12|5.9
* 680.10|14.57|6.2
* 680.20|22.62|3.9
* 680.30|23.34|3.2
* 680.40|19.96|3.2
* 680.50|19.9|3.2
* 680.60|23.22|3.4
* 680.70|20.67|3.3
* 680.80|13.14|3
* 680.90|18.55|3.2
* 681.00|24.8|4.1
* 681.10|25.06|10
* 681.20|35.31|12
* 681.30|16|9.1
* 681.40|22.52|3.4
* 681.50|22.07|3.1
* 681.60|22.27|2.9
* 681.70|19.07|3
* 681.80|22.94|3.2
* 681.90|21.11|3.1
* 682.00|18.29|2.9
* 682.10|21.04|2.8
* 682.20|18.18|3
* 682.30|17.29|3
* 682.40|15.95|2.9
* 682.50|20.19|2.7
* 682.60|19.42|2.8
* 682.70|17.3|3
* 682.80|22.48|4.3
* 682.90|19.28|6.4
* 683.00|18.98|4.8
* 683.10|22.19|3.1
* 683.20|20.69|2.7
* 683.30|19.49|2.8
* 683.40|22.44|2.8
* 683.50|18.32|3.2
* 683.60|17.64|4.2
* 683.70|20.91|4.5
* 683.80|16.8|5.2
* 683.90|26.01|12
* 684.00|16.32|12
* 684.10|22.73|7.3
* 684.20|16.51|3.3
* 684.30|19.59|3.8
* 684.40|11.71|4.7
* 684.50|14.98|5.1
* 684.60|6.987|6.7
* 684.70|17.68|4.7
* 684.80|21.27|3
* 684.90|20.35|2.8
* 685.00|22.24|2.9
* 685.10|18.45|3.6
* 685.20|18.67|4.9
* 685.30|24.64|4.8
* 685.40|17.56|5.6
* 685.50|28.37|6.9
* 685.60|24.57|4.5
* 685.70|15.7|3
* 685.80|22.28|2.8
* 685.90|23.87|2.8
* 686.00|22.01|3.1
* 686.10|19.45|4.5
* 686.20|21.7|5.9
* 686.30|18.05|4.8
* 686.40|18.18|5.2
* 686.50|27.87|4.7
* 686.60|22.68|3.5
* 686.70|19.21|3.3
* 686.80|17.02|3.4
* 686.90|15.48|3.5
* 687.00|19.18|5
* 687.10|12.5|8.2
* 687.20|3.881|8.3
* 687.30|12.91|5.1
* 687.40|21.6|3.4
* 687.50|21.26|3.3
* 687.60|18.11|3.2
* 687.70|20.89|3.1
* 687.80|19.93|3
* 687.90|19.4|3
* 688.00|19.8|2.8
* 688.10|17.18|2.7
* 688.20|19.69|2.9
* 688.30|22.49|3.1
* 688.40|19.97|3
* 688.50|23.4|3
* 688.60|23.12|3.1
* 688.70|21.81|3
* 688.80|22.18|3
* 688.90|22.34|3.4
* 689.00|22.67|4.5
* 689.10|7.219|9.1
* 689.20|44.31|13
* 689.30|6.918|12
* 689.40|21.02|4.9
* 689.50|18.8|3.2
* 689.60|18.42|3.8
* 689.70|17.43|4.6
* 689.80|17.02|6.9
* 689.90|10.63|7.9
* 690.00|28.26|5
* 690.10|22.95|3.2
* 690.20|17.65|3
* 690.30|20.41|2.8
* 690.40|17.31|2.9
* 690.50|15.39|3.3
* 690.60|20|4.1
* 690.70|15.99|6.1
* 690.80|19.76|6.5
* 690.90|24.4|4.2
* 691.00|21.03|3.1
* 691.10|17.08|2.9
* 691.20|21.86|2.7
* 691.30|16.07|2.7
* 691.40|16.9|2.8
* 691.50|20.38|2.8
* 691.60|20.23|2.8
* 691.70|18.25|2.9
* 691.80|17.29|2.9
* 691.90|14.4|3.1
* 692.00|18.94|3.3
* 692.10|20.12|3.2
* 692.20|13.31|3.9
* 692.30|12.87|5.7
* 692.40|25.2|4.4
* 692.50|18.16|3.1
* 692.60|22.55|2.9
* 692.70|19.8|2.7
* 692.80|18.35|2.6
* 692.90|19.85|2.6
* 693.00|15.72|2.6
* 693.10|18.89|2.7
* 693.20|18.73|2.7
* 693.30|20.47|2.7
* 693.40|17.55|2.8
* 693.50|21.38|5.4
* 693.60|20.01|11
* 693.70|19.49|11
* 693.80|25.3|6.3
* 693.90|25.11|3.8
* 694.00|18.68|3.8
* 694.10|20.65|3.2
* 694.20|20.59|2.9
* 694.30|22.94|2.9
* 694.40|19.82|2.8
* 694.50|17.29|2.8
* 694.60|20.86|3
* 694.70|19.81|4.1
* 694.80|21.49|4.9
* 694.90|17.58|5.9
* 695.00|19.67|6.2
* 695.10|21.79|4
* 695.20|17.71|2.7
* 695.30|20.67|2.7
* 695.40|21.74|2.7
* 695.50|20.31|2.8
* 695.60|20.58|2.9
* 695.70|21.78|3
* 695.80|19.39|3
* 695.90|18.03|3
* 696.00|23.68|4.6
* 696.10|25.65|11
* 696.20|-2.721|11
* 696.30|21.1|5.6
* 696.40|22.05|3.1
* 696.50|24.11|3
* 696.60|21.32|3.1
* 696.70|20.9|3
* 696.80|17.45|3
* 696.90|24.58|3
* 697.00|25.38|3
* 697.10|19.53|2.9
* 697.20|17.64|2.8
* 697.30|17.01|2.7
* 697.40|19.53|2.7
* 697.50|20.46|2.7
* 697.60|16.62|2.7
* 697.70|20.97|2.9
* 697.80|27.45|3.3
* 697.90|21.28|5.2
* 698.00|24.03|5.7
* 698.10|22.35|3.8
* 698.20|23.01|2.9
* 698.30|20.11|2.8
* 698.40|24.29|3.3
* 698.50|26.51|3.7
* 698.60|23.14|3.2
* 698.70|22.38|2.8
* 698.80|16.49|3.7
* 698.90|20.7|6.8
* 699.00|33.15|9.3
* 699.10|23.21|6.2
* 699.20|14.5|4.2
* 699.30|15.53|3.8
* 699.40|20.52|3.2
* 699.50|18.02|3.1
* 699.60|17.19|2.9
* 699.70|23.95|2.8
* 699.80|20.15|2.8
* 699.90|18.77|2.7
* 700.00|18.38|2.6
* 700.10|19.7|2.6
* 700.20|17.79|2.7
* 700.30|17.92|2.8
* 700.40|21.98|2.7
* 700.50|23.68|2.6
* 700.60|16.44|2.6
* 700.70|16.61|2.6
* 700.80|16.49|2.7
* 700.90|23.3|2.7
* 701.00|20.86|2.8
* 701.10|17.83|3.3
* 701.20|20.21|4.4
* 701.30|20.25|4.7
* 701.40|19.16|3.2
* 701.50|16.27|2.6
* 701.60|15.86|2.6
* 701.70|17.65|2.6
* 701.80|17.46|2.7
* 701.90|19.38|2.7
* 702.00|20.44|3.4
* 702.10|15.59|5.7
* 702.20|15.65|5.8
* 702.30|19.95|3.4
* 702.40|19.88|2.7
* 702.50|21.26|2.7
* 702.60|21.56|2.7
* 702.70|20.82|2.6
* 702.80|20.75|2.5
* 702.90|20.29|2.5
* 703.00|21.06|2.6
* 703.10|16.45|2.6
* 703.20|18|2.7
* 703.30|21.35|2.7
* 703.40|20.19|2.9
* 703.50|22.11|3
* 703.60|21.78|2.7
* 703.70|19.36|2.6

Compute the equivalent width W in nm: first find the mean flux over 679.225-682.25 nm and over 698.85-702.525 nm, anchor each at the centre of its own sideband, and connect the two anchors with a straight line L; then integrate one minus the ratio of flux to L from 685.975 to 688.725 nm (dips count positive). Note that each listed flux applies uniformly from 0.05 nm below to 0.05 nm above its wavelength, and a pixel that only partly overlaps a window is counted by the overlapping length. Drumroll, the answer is 0.175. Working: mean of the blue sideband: 21.1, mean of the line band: 19.2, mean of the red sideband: 19.3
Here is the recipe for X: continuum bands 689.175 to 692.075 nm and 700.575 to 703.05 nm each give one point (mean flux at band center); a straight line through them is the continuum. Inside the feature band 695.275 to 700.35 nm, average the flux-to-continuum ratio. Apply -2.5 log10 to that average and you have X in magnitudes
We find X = -0.08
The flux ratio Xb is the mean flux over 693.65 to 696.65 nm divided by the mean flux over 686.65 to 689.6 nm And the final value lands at 1.06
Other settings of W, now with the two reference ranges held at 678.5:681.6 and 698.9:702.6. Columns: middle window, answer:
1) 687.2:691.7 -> 0.13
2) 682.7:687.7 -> 0.29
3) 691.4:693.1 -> 0.13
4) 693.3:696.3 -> -0.03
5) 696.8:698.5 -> -0.17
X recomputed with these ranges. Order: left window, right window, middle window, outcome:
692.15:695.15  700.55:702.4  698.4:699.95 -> -0.12 mag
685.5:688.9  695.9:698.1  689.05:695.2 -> 0.04 mag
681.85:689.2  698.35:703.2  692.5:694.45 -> -0.03 mag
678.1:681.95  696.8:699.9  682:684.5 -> 0.10 mag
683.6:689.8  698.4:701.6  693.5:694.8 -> -0.06 mag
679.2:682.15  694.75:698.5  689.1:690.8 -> 0.09 mag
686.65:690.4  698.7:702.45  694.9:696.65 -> -0.03 mag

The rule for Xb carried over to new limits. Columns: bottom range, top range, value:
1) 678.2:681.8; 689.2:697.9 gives 0.94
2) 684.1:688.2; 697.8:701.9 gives 1.07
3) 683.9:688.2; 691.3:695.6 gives 1.03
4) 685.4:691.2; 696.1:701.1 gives 1.03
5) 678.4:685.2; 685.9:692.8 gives 0.97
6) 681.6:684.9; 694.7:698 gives 1.07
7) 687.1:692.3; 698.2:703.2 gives 1.05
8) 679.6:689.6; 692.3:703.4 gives 1.01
